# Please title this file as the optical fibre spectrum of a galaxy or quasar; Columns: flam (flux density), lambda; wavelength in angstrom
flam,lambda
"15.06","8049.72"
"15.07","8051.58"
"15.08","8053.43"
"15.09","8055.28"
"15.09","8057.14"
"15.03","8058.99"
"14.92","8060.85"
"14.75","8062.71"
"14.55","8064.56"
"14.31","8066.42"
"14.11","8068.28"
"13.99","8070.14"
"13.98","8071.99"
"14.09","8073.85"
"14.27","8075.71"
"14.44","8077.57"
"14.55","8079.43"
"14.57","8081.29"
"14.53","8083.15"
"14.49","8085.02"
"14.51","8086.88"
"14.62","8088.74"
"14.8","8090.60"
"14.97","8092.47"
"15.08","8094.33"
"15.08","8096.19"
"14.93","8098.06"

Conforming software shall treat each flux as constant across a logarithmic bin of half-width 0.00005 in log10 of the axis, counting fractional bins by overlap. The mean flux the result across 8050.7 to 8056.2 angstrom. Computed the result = 15.1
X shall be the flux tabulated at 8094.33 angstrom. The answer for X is 15.08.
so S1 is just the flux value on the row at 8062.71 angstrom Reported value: 14.75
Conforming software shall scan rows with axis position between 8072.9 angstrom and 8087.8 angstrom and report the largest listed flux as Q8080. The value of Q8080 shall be 14.57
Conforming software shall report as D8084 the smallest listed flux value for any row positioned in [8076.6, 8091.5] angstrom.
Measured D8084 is 14.44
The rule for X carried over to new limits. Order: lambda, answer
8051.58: 15.07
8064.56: 14.55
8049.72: 15.06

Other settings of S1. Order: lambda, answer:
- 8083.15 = 14.53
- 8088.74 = 14.62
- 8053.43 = 15.08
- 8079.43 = 14.55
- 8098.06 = 14.93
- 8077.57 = 14.44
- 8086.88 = 14.51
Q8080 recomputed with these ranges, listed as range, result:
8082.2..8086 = 14.53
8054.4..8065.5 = 15.09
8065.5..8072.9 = 14.31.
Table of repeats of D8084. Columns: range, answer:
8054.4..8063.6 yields 14.75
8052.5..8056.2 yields 15.08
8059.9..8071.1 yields 13.99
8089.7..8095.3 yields 14.8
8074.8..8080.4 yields 14.27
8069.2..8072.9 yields 13.98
